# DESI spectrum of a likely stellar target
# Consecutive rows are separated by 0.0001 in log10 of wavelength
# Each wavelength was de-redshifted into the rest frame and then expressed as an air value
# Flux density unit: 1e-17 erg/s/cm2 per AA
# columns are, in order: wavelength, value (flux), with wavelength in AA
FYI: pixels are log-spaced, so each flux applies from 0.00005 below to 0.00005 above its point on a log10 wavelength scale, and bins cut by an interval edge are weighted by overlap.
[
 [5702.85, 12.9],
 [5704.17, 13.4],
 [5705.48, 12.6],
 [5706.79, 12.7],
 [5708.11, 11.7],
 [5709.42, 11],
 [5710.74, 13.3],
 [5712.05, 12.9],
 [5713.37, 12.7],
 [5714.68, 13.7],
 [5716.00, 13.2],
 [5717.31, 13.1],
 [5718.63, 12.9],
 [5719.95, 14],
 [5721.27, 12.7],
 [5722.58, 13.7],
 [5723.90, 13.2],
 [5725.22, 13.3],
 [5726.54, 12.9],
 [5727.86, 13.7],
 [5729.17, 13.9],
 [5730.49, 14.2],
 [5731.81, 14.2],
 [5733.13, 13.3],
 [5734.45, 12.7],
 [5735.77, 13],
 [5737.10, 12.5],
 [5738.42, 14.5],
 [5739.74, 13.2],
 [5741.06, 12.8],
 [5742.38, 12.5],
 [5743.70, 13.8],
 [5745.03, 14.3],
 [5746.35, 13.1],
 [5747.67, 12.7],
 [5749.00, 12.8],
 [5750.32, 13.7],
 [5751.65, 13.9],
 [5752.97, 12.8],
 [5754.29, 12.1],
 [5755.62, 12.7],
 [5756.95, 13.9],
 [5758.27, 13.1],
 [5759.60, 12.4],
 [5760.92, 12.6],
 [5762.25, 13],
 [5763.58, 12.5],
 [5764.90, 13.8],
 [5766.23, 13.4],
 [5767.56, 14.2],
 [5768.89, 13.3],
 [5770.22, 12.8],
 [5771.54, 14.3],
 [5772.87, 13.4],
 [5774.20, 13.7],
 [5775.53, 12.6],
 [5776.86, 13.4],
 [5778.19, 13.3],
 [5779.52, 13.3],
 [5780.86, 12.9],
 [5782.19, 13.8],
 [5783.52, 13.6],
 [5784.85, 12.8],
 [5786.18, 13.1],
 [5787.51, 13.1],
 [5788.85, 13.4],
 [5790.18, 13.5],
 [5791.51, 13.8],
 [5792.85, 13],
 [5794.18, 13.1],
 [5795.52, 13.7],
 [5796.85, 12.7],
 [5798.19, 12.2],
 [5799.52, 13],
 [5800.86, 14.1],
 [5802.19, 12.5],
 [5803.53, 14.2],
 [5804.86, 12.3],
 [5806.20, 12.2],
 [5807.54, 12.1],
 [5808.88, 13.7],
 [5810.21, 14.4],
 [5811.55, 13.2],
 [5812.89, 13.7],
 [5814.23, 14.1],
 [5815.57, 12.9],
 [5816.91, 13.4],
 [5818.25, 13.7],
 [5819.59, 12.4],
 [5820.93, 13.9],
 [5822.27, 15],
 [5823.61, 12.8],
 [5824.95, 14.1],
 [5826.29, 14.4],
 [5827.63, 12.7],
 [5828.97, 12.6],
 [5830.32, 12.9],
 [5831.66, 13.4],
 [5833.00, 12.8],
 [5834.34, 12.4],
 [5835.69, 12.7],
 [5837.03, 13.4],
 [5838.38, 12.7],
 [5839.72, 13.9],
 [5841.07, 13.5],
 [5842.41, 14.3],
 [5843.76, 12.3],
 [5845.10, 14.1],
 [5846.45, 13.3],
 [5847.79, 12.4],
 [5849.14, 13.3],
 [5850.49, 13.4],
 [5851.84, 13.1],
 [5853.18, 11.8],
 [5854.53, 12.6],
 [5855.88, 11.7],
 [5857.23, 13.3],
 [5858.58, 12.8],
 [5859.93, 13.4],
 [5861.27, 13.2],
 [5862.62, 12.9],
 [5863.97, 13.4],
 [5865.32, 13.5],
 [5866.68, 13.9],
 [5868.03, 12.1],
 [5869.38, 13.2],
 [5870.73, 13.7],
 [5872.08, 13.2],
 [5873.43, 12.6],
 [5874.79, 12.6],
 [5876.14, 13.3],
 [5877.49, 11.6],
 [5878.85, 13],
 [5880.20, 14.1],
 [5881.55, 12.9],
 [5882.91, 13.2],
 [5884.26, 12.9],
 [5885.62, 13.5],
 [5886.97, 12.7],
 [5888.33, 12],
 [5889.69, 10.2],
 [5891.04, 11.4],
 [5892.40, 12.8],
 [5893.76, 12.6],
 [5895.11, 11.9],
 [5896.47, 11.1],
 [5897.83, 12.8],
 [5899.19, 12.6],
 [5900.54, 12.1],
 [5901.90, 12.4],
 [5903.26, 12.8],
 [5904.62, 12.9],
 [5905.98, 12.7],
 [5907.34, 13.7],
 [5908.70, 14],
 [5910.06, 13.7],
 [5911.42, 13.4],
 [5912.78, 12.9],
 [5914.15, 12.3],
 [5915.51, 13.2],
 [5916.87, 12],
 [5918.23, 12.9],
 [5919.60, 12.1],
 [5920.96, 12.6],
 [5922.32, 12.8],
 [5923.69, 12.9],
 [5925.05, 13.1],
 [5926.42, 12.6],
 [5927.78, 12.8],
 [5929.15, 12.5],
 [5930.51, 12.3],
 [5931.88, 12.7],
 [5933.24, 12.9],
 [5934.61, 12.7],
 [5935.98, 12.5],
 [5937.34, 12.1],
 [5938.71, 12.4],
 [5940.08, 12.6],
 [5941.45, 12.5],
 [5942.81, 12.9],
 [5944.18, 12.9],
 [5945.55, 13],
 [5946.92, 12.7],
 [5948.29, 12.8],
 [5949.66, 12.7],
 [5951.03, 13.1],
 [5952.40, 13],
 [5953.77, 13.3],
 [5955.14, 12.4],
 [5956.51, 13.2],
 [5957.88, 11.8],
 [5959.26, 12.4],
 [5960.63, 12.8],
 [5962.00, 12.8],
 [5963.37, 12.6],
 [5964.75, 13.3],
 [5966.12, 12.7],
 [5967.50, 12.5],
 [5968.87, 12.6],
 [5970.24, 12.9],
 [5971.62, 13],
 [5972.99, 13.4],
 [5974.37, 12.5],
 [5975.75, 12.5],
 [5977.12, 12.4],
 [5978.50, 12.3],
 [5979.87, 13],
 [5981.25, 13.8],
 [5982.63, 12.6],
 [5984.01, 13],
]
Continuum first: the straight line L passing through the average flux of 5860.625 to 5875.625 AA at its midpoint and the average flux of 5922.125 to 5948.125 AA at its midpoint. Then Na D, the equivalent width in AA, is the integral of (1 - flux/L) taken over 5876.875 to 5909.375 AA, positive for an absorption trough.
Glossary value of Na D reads 0.93 AA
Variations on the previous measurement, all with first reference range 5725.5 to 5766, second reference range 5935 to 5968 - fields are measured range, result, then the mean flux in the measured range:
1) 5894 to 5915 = 0.1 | 12.8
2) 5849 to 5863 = 0.1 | 12.8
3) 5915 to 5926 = 0.1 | 12.7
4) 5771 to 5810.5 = -0.3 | 13.2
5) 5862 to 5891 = 0.1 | 12.8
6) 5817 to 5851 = -0.8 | 13.3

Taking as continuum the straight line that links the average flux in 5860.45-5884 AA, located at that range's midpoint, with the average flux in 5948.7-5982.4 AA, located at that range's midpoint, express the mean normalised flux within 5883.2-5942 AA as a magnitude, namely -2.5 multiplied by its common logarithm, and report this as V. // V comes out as 0.03 mag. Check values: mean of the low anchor 13.1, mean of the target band 12.6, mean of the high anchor 12.8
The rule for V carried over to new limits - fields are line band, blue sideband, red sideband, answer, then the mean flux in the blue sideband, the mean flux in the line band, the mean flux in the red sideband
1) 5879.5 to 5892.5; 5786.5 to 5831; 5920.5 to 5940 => 0.03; 13.3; 12.6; 12.6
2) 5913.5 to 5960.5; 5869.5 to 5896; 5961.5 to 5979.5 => 0.00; 12.6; 12.7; 12.7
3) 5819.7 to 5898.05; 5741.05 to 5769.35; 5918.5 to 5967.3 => 0.00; 13.2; 12.9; 12.7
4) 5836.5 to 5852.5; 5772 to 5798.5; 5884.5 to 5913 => -0.03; 13.2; 13.3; 12.6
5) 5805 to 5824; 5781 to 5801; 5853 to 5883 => -0.02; 13.2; 13.4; 13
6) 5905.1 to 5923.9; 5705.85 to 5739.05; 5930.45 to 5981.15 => -0.01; 13.2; 12.9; 12.7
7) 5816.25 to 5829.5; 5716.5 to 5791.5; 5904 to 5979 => -0.03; 13.3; 13.5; 12.8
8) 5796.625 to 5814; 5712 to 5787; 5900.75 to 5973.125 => 0.00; 13.3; 13.1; 12.8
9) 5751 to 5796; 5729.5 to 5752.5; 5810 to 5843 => 0.01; 13.4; 13.2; 13.4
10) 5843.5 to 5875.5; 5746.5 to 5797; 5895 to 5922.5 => -0.01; 13.2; 13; 12.7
